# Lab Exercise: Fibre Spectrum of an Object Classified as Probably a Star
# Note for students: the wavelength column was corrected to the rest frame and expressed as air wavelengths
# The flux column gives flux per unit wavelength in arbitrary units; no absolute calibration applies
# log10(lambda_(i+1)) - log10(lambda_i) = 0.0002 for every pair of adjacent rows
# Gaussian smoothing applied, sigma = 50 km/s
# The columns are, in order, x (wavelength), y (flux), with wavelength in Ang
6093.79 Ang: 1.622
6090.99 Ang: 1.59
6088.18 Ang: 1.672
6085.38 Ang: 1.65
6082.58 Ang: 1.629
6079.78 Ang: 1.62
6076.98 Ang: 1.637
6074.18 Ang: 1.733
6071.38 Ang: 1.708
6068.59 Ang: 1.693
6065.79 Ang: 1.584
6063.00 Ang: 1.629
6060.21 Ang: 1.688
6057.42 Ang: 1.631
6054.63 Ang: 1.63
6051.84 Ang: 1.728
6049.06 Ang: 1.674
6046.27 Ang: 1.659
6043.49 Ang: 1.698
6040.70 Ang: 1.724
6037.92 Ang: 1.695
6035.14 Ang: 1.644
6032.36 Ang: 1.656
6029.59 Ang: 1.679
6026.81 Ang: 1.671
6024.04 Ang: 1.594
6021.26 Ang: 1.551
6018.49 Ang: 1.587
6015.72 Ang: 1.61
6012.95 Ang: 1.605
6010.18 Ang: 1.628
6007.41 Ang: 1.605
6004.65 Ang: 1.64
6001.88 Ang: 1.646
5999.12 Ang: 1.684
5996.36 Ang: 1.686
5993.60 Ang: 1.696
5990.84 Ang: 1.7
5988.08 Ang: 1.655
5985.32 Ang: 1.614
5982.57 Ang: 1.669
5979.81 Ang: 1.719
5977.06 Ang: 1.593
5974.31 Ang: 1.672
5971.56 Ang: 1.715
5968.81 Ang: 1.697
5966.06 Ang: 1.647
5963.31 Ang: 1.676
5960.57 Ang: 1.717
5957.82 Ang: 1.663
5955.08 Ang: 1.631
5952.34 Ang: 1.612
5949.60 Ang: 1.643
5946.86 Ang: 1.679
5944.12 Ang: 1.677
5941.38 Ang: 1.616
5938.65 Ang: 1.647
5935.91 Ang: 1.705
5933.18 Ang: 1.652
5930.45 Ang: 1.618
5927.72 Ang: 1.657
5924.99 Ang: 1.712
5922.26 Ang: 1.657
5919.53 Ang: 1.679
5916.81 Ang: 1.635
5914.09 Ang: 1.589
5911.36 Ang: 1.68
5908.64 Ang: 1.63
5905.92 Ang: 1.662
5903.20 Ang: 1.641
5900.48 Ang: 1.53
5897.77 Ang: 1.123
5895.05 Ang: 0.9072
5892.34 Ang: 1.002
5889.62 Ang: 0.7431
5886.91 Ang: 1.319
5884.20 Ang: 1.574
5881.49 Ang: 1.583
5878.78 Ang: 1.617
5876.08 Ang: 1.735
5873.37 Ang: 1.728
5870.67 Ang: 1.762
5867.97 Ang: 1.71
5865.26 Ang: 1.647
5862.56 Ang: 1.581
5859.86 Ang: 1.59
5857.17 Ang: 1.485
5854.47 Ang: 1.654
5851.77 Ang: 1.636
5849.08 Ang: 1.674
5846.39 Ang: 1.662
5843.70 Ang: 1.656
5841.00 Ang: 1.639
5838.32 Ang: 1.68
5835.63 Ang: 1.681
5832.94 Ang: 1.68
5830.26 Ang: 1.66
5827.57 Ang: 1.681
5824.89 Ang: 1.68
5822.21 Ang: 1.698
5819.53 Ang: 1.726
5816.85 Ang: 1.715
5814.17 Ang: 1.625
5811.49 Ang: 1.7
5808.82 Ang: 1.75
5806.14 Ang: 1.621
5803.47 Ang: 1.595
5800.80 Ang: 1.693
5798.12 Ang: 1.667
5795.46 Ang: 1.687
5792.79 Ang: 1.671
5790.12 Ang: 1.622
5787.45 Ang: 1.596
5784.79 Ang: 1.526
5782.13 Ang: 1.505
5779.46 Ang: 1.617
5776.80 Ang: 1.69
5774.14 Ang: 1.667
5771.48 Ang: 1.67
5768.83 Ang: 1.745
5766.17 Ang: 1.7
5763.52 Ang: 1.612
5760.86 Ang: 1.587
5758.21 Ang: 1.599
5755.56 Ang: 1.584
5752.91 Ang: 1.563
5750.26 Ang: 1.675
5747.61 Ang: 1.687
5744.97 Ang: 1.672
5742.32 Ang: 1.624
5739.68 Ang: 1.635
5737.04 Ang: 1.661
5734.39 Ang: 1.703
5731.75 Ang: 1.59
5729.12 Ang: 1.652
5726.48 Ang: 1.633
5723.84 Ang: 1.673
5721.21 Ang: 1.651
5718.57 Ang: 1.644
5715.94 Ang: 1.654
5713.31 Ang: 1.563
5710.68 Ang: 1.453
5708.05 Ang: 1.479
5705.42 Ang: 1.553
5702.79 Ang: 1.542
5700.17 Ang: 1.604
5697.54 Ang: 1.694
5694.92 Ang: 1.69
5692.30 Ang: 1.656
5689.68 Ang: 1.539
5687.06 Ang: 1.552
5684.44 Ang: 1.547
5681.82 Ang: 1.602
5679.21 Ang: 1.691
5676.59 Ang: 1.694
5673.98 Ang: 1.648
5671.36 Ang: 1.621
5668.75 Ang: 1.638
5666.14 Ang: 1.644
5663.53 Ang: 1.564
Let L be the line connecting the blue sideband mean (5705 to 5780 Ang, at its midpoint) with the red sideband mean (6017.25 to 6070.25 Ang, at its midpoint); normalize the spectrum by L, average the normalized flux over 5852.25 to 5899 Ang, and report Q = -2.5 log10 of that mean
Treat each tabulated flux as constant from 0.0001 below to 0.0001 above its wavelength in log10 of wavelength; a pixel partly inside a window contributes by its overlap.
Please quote 0.13 mag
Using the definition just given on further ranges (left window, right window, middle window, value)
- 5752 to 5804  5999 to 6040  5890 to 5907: 0.27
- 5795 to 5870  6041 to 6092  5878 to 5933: 0.12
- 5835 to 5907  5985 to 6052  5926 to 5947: -0.05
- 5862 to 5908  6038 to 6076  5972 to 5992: -0.05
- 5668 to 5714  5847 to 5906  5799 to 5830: -0.10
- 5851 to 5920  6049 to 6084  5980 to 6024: -0.02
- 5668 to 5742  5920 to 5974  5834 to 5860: 0.00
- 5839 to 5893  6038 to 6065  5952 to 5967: -0.03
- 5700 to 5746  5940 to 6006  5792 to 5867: -0.02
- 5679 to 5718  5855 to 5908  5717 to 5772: -0.06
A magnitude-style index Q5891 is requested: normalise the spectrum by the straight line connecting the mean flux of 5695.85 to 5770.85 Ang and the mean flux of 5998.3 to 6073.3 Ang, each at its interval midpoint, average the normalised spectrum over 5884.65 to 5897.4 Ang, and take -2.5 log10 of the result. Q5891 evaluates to 0.49 mag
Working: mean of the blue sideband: 1.62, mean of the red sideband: 1.65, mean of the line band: 1.04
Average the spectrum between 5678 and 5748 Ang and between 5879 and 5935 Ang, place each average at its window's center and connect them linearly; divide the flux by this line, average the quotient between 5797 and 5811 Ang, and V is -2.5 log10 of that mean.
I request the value -0.08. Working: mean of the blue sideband 1.62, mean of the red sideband 1.48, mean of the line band 1.67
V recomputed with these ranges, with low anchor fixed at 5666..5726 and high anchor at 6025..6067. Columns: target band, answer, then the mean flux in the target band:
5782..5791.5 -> 0.037 mag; 1.57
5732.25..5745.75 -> -0.025 mag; 1.65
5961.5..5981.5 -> -0.014 mag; 1.68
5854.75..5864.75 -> 0.044 mag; 1.57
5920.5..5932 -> -0.009 mag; 1.66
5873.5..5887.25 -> 0.028 mag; 1.6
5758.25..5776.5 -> -0.026 mag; 1.66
